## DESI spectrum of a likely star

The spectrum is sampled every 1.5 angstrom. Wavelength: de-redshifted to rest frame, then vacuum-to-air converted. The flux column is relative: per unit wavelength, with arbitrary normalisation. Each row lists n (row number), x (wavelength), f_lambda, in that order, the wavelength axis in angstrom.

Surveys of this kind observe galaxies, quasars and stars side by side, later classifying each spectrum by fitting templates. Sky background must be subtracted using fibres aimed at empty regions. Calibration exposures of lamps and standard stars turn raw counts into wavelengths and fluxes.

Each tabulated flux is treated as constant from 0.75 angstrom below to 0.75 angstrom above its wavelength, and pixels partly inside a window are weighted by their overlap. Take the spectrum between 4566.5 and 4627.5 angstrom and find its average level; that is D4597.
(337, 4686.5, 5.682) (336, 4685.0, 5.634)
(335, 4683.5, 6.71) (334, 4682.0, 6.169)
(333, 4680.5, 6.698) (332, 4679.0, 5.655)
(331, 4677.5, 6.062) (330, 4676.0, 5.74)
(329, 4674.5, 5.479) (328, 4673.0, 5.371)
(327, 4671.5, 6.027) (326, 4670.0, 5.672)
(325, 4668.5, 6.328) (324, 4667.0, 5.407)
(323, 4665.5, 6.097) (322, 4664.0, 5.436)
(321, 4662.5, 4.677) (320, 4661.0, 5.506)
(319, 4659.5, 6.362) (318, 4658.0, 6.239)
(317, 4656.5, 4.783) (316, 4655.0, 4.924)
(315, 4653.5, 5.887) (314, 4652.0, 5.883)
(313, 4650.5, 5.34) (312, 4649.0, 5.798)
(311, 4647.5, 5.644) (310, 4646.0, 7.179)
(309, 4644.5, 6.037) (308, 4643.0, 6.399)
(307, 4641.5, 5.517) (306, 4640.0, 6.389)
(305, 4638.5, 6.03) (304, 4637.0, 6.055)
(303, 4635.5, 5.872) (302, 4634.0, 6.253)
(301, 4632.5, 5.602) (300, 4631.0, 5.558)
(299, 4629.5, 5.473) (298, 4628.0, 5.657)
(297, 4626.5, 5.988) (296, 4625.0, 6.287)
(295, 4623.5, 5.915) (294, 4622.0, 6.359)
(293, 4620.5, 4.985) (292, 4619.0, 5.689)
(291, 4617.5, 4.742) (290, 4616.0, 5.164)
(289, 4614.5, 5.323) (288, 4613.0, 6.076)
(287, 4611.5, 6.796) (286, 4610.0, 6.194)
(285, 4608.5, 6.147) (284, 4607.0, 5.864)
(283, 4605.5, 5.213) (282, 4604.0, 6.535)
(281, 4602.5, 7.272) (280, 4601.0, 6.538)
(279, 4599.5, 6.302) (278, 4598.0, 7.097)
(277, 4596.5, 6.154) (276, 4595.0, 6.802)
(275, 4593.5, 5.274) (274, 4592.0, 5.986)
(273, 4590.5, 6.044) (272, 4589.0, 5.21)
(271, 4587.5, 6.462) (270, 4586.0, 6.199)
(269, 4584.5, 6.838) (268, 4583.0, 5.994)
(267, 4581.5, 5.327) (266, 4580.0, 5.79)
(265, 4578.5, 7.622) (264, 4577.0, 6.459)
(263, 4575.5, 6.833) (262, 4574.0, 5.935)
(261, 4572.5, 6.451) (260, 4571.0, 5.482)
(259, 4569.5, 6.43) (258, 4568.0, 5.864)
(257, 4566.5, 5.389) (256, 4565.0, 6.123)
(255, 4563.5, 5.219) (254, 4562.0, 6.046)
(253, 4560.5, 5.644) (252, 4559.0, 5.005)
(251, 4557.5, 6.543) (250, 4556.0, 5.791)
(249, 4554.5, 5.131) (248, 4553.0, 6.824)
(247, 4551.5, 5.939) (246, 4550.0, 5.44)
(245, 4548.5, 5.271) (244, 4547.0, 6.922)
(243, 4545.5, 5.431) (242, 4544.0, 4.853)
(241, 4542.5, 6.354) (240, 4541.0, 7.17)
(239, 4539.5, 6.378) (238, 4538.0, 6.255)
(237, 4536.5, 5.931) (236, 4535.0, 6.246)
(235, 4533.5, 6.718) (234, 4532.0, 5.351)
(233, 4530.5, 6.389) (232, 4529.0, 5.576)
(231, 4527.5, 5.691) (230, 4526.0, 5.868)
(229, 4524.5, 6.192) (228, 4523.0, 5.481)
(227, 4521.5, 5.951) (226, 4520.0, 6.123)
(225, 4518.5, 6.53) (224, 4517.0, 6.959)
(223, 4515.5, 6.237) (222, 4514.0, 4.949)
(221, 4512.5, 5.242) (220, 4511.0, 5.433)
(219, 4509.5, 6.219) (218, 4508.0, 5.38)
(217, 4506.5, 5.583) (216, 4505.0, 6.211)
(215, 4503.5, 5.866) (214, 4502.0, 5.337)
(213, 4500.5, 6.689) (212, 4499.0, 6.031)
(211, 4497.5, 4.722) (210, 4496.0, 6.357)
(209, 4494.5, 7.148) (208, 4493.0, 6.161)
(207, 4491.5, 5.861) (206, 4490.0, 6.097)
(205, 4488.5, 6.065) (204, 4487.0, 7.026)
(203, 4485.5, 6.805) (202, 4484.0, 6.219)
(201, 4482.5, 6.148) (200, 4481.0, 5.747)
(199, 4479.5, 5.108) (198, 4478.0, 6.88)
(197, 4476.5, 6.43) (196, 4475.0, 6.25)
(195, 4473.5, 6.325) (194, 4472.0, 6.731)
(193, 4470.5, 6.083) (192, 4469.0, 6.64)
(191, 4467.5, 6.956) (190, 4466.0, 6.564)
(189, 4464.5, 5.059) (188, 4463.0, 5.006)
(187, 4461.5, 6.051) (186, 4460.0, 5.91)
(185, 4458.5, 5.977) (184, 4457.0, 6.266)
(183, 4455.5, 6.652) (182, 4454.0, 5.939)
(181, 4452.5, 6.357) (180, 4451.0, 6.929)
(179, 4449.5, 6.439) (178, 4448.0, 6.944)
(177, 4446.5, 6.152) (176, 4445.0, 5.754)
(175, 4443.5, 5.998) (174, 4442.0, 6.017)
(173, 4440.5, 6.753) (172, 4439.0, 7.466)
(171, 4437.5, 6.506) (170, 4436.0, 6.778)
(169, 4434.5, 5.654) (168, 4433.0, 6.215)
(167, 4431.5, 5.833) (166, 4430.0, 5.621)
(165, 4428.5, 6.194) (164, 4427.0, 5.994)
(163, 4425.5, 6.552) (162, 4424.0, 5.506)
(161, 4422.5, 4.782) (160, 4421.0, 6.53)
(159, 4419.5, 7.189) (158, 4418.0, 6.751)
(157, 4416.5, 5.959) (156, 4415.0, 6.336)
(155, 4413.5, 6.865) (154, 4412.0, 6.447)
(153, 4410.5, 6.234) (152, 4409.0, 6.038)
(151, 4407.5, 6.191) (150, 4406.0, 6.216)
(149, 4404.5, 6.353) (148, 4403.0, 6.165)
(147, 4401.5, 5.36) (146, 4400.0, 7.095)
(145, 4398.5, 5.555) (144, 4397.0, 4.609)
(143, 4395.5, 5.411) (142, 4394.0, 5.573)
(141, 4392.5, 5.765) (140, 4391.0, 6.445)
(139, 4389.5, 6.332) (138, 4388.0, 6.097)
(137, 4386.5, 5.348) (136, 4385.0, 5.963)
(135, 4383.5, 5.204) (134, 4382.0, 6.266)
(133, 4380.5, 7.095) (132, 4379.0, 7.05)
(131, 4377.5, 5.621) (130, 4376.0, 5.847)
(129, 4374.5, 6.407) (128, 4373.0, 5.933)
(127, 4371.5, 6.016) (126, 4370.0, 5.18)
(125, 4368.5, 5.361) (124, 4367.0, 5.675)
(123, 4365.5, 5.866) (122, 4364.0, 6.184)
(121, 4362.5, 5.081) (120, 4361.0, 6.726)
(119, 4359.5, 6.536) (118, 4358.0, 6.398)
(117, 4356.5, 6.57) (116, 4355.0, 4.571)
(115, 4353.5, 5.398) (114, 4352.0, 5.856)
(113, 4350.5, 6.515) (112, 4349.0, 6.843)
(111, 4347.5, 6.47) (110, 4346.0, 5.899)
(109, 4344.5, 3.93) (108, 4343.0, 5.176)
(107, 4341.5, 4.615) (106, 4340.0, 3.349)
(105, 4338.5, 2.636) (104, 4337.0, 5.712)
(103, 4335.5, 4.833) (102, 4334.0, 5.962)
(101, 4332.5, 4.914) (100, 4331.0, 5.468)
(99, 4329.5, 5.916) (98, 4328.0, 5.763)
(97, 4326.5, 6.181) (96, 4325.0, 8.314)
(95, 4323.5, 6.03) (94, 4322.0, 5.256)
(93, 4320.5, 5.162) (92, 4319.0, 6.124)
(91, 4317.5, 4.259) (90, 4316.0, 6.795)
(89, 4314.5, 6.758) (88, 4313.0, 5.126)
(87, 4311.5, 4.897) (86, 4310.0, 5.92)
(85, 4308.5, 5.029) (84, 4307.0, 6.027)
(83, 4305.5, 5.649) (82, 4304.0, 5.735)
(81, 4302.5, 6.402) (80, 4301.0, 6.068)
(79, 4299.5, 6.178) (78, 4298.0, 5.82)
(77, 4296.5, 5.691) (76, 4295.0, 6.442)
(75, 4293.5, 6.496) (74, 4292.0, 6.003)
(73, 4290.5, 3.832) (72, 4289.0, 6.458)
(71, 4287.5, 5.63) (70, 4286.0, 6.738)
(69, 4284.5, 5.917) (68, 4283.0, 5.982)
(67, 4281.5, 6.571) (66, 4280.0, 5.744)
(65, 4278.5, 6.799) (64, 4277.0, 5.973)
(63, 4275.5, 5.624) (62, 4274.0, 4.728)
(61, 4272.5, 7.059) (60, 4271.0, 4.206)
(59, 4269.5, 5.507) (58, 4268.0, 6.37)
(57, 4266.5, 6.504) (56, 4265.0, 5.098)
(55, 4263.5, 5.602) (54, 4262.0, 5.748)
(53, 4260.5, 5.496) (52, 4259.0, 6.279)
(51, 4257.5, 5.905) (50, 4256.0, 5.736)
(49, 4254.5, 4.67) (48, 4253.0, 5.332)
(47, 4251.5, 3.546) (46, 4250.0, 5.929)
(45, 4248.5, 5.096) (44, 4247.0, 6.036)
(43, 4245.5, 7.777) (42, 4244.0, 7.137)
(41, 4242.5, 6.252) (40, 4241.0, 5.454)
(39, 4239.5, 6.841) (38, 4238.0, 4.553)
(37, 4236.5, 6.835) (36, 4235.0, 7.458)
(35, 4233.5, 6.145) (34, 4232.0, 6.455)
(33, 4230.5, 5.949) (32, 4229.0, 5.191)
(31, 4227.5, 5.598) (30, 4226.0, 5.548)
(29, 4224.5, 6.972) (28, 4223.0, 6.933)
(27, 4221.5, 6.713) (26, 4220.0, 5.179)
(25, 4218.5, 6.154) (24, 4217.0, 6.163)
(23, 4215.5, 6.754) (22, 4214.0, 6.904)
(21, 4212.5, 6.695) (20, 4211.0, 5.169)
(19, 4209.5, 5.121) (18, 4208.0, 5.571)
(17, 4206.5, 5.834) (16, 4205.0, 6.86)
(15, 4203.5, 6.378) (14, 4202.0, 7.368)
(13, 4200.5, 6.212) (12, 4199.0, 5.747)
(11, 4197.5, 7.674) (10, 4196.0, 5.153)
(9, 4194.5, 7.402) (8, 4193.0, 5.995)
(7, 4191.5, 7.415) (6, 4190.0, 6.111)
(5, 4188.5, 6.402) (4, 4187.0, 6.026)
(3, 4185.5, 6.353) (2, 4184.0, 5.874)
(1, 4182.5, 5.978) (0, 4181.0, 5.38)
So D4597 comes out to 6.08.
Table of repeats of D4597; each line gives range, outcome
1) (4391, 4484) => 6.16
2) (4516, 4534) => 6.06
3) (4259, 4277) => 5.67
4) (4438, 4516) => 6.14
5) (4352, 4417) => 5.98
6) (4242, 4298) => 5.83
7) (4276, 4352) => 5.72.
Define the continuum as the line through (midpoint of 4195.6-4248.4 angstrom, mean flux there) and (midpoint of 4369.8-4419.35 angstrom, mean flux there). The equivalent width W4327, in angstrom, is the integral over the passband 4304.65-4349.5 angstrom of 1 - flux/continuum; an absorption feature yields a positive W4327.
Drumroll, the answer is 4.7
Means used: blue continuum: 6.24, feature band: 5.49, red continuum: 6.08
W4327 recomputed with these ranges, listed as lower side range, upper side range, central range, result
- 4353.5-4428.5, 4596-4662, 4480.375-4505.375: -0.7 angstrom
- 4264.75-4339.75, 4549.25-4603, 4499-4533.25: 0.7 angstrom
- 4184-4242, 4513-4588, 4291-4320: 1.6 angstrom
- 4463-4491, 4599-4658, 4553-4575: 0.8 angstrom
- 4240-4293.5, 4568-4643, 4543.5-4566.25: 1.0 angstrom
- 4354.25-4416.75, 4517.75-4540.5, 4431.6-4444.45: -0.8 angstrom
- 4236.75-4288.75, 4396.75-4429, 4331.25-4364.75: 3.1 angstrom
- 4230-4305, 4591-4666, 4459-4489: -1.5 angstrom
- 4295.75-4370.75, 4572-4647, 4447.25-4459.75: -1.2 angstrom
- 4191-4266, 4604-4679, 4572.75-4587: -1.2 angstrom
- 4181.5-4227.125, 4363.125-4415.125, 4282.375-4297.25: 0.6 angstrom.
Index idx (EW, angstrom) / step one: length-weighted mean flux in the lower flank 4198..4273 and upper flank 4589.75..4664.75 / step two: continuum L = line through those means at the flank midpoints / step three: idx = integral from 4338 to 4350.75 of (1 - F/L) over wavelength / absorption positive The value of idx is 2.0 angstrom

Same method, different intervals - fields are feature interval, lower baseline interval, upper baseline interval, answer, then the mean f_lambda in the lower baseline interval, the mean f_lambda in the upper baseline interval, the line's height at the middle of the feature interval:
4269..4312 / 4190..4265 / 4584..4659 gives 1.6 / 6.09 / 5.96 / 6.07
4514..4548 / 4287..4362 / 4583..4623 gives -0.8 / 5.68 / 6.05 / 5.95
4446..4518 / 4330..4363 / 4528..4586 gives -3.9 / 5.44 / 6.03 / 5.82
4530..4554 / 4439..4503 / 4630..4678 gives -0.1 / 6.22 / 5.8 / 6.05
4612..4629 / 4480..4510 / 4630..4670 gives 0.6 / 6.07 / 5.81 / 5.86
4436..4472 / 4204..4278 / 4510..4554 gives -2.0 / 5.94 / 5.99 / 5.97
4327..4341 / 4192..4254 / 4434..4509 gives 2.7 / 6.15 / 6.2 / 6.17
